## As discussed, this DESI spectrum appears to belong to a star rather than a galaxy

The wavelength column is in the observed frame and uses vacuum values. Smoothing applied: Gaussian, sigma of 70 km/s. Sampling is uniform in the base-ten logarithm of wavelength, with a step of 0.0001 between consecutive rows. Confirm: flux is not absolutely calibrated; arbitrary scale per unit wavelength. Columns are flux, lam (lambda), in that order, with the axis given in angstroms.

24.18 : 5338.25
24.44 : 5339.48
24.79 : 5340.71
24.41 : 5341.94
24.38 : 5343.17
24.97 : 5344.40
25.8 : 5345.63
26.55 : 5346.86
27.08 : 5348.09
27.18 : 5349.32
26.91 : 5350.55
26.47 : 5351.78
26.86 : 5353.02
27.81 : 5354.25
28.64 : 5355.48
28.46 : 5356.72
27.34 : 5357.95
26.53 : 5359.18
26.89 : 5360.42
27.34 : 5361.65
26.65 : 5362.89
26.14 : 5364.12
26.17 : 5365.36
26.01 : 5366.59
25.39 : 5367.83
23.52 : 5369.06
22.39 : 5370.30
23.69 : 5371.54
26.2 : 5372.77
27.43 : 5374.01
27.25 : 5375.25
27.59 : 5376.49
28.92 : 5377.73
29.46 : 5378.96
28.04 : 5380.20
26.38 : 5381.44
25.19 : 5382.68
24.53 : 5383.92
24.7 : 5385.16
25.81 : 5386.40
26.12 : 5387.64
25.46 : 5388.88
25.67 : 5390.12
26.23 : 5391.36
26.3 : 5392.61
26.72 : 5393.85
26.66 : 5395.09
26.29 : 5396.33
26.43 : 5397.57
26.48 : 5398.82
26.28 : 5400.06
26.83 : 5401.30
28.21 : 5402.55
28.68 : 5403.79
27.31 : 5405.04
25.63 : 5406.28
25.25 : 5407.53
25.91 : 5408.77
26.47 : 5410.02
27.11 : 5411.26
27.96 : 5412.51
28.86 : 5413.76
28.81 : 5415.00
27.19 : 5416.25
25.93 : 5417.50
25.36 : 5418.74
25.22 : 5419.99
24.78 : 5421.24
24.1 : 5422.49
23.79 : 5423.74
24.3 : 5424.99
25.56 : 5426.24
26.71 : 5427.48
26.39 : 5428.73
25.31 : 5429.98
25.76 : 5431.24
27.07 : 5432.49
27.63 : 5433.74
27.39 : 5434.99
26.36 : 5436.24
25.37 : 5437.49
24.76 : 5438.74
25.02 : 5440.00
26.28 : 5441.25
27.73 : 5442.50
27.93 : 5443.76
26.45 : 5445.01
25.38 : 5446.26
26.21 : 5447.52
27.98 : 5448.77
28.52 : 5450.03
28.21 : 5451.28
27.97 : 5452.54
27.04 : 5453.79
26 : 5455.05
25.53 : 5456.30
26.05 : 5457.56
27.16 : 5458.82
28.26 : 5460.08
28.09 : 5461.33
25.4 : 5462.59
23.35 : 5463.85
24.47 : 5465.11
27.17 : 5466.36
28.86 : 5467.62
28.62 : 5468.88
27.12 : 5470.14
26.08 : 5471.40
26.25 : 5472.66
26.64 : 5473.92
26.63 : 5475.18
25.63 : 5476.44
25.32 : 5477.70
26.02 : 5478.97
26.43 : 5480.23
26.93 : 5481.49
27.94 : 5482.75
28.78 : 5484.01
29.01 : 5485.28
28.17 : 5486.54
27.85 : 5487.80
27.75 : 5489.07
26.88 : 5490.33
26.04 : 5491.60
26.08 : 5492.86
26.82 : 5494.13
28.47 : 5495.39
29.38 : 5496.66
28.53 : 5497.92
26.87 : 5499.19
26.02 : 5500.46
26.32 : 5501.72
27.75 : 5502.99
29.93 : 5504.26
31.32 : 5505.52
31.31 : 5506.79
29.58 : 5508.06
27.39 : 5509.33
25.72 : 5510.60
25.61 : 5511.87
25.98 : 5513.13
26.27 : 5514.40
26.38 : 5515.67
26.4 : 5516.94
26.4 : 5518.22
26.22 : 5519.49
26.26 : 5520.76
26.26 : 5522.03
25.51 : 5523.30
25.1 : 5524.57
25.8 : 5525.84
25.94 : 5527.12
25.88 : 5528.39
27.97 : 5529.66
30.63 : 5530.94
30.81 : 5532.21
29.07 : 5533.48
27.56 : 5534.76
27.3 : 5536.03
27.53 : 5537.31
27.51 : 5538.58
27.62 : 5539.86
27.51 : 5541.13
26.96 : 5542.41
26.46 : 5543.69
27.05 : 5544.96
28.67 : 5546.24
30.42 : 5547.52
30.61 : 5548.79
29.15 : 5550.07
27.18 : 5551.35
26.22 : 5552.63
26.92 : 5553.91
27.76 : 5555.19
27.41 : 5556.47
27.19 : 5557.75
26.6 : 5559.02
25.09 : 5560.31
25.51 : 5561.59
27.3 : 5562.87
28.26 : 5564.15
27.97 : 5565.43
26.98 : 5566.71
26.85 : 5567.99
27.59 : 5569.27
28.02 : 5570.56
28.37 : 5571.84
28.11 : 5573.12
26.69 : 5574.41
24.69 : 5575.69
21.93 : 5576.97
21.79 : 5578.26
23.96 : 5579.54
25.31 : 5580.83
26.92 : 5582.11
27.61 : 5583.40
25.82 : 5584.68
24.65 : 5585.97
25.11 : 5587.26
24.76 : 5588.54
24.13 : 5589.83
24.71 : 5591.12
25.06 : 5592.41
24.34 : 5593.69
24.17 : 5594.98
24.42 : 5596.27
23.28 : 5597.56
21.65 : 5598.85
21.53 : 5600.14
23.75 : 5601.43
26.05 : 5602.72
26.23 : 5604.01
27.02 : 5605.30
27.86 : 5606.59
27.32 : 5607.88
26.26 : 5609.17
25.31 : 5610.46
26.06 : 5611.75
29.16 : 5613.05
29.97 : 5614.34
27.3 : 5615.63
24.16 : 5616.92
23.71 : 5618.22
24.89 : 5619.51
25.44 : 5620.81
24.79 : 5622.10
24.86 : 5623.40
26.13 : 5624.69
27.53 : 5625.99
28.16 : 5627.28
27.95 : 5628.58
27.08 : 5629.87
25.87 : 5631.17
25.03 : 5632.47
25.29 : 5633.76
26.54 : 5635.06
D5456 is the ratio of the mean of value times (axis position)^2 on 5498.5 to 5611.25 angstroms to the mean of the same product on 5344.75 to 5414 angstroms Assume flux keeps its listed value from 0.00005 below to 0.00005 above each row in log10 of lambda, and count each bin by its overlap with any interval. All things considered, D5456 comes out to 1.07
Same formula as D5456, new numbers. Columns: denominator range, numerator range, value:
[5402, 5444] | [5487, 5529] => 1.06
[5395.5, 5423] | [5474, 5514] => 1.07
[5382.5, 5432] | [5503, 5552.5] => 1.10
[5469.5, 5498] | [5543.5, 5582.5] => 1.02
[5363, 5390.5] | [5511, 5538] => 1.09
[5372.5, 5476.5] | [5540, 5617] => 1.05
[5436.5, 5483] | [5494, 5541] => 1.05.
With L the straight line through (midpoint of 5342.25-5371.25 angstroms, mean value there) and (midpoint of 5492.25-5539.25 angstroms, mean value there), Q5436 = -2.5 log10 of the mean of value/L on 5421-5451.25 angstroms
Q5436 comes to 0.03 mag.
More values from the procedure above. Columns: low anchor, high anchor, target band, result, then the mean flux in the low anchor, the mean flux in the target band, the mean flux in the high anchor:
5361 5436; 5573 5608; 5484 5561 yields -0.09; 26.3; 27.5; 24.9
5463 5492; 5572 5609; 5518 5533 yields -0.04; 26.9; 27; 25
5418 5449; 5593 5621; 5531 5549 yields -0.11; 25.9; 28.3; 25.5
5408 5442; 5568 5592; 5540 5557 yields -0.09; 26.1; 27.9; 25.6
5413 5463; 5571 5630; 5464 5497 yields -0.03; 26.5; 27.1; 25.6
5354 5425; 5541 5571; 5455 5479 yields 0.02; 26.4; 26.5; 27.5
